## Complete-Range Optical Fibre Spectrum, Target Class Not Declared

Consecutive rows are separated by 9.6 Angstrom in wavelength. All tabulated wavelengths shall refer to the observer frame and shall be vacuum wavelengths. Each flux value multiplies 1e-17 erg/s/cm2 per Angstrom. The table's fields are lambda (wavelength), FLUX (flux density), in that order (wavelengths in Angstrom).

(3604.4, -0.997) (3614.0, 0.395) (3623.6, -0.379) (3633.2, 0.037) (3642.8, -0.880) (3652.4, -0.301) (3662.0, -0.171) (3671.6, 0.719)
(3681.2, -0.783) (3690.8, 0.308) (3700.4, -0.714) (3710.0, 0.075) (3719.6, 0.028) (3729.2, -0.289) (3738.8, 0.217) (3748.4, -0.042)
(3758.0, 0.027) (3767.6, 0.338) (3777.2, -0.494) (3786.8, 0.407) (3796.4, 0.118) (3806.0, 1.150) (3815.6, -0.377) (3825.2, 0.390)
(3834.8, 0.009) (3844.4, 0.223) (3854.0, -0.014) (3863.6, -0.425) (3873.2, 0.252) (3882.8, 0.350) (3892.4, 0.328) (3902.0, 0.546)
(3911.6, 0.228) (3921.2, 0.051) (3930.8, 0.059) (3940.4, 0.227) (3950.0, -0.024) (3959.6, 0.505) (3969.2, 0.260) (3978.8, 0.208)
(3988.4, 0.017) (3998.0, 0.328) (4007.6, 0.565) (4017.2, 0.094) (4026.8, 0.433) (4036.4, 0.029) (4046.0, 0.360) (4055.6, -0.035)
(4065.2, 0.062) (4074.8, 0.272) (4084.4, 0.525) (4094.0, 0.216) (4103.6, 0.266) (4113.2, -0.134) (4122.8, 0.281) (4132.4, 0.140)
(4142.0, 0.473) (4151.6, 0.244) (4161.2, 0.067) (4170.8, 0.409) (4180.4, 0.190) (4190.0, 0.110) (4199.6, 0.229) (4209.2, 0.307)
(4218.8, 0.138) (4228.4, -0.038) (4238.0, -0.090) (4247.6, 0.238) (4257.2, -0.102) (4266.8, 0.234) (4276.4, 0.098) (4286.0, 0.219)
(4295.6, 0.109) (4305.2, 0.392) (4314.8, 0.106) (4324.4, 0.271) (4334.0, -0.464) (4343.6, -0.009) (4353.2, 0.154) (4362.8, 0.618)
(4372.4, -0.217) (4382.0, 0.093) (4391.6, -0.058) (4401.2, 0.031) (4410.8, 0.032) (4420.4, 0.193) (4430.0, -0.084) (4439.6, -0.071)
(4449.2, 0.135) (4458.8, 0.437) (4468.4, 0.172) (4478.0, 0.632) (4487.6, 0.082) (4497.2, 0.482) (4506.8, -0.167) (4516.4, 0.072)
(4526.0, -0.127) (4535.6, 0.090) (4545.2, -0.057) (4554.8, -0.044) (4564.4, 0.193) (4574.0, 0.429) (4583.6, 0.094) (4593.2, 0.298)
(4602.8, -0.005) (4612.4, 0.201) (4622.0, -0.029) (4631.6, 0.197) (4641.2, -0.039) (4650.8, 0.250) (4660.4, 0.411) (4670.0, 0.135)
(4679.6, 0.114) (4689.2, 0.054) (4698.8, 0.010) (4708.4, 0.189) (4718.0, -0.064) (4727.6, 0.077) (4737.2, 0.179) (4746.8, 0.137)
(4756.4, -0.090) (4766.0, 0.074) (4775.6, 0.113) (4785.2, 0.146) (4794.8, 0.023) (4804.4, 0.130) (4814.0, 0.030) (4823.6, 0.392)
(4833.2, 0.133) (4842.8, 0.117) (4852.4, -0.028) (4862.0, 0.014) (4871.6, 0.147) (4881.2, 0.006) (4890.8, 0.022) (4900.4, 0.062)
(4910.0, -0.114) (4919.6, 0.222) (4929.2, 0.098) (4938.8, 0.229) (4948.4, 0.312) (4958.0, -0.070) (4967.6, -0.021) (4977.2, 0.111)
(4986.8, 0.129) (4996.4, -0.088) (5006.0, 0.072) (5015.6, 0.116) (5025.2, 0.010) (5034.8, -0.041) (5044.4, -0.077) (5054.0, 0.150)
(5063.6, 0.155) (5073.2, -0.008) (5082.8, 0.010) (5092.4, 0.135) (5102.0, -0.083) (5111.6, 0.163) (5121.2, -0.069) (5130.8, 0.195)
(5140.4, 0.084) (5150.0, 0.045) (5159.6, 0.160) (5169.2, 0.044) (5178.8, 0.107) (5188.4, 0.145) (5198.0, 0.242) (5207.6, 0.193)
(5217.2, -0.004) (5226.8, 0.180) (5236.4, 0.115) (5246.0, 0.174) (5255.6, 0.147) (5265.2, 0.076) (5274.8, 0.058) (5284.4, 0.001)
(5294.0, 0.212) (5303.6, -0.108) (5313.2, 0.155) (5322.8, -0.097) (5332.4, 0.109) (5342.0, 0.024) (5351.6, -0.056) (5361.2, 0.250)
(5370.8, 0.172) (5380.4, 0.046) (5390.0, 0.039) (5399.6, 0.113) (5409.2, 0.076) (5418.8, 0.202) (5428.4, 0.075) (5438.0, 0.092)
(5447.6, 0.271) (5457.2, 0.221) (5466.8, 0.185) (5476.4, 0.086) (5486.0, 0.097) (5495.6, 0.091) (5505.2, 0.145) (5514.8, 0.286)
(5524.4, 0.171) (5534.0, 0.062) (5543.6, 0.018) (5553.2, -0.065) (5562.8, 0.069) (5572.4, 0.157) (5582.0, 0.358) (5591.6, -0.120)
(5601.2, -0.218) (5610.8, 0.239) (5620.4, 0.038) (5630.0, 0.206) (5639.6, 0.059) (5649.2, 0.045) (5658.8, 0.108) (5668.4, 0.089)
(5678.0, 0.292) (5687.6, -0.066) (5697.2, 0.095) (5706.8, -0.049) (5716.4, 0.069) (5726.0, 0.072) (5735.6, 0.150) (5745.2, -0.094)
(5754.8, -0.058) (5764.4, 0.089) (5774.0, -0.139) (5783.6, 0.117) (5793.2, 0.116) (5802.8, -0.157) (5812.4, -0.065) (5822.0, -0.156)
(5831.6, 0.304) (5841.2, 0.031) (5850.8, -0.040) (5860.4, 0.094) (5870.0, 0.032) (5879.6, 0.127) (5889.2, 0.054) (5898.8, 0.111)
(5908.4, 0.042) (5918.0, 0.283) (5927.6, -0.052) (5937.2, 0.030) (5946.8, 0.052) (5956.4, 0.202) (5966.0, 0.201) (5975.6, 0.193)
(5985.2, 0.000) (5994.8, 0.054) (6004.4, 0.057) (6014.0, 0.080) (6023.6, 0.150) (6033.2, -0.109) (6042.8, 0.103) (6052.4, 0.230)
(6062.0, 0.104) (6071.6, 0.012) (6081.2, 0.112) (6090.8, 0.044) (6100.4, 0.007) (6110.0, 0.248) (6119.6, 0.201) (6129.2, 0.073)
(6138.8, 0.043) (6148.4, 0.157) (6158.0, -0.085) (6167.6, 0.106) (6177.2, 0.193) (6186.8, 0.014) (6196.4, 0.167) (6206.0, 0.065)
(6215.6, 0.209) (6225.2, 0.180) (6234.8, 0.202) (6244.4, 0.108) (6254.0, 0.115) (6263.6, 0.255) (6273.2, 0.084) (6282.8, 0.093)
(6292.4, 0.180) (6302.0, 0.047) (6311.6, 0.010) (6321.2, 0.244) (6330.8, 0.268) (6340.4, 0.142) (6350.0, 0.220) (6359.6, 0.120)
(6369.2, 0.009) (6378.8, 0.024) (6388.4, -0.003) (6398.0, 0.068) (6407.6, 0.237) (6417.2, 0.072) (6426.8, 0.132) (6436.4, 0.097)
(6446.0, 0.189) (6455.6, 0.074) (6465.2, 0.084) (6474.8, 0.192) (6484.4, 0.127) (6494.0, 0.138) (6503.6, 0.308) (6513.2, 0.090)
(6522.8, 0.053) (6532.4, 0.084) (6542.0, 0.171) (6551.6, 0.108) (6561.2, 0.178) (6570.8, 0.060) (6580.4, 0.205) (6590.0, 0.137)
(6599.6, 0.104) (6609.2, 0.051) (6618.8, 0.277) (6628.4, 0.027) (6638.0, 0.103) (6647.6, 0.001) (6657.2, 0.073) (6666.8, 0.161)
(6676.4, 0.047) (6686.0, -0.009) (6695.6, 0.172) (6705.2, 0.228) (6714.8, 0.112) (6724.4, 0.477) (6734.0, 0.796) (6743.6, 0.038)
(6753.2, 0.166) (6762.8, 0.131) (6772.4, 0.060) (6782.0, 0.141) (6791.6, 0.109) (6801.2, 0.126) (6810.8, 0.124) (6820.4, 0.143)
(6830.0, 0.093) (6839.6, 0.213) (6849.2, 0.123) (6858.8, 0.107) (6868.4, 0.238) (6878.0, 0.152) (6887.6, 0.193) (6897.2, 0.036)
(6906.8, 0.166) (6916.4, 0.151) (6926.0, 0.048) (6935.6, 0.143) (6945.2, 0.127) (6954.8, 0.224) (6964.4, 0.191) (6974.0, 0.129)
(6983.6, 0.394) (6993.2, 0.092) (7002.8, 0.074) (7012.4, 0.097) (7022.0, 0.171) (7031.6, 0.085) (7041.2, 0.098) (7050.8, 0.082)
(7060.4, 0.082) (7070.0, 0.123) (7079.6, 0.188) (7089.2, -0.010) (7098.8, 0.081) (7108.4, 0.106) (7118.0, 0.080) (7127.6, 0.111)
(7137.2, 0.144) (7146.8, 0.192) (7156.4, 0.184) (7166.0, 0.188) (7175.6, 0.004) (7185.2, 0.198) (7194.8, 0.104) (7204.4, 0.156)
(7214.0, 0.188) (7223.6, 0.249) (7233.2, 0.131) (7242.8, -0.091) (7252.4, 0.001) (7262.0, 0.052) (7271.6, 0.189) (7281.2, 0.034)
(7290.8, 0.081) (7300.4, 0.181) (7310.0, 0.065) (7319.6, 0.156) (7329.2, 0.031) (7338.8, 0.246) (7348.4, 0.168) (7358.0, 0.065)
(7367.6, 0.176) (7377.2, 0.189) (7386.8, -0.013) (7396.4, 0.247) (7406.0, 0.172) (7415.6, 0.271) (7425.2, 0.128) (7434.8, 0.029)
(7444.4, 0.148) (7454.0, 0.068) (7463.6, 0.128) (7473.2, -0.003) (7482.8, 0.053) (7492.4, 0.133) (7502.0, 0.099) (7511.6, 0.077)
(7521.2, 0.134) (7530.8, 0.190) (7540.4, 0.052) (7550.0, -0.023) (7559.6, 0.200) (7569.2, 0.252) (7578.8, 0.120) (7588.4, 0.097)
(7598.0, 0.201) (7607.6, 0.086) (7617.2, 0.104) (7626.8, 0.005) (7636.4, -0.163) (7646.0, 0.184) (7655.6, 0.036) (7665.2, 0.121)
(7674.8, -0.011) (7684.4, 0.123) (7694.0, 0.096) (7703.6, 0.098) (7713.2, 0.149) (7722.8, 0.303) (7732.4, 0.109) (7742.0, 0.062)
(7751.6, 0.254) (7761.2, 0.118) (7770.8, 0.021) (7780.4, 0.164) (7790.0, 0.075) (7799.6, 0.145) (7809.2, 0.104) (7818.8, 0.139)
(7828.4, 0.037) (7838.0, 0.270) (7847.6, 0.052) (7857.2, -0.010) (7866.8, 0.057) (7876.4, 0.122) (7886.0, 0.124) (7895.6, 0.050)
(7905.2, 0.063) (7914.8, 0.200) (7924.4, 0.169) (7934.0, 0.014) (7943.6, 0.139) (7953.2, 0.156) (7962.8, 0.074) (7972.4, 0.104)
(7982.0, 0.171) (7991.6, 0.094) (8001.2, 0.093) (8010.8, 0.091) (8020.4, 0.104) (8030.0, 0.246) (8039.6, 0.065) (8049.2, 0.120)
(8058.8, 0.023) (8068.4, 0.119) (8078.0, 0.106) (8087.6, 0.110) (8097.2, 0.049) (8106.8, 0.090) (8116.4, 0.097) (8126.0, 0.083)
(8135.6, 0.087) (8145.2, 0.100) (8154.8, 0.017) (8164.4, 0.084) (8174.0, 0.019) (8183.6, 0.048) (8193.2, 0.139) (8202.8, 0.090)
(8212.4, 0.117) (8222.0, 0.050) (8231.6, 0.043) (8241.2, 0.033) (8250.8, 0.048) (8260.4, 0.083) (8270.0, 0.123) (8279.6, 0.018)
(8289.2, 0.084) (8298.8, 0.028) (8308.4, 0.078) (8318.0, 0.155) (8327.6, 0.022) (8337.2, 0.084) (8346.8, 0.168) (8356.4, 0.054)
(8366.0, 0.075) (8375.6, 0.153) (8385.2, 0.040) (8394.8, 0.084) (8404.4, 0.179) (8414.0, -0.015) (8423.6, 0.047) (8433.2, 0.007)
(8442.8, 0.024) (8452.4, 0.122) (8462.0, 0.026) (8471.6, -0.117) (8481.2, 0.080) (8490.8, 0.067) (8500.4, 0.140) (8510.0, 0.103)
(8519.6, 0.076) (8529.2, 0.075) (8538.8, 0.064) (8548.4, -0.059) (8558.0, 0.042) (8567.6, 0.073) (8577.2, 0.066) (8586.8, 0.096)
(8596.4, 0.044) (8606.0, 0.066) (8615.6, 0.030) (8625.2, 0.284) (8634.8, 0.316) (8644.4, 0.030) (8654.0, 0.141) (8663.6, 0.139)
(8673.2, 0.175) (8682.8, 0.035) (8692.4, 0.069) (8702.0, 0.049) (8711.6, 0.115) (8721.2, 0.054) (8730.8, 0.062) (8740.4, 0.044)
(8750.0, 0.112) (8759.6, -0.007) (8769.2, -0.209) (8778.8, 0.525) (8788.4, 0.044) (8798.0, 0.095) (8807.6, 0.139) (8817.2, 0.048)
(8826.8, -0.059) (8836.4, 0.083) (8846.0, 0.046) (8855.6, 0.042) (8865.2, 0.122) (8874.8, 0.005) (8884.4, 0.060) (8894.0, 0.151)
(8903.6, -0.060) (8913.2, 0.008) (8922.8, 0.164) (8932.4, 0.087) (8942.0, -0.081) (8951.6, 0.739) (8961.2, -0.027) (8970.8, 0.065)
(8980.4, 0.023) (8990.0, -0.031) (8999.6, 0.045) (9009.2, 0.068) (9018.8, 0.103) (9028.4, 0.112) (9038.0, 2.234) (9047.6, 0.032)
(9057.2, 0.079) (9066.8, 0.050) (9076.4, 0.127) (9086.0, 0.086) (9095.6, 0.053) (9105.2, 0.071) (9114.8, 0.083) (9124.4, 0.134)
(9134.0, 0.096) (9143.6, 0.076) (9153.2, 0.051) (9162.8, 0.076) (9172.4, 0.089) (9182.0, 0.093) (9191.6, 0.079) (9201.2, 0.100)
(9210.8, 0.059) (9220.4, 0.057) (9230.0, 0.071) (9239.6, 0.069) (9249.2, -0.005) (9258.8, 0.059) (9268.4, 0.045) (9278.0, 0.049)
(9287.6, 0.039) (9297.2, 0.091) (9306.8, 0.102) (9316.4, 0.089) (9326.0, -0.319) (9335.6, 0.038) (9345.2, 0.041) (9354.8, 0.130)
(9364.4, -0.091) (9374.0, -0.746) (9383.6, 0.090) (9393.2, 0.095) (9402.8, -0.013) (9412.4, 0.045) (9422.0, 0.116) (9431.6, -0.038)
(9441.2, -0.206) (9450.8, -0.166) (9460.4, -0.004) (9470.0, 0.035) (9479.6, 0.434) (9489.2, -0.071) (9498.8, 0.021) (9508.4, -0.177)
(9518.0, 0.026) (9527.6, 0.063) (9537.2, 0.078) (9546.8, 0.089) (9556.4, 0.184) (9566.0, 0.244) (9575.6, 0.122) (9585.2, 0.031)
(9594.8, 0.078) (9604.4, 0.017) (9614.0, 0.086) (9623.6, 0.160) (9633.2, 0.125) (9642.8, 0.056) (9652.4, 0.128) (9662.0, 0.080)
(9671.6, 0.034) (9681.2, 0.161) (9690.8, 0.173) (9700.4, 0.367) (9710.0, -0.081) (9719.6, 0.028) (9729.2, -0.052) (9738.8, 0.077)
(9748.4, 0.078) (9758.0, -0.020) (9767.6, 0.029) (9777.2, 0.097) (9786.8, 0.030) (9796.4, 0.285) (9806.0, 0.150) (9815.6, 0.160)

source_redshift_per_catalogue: 0.80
